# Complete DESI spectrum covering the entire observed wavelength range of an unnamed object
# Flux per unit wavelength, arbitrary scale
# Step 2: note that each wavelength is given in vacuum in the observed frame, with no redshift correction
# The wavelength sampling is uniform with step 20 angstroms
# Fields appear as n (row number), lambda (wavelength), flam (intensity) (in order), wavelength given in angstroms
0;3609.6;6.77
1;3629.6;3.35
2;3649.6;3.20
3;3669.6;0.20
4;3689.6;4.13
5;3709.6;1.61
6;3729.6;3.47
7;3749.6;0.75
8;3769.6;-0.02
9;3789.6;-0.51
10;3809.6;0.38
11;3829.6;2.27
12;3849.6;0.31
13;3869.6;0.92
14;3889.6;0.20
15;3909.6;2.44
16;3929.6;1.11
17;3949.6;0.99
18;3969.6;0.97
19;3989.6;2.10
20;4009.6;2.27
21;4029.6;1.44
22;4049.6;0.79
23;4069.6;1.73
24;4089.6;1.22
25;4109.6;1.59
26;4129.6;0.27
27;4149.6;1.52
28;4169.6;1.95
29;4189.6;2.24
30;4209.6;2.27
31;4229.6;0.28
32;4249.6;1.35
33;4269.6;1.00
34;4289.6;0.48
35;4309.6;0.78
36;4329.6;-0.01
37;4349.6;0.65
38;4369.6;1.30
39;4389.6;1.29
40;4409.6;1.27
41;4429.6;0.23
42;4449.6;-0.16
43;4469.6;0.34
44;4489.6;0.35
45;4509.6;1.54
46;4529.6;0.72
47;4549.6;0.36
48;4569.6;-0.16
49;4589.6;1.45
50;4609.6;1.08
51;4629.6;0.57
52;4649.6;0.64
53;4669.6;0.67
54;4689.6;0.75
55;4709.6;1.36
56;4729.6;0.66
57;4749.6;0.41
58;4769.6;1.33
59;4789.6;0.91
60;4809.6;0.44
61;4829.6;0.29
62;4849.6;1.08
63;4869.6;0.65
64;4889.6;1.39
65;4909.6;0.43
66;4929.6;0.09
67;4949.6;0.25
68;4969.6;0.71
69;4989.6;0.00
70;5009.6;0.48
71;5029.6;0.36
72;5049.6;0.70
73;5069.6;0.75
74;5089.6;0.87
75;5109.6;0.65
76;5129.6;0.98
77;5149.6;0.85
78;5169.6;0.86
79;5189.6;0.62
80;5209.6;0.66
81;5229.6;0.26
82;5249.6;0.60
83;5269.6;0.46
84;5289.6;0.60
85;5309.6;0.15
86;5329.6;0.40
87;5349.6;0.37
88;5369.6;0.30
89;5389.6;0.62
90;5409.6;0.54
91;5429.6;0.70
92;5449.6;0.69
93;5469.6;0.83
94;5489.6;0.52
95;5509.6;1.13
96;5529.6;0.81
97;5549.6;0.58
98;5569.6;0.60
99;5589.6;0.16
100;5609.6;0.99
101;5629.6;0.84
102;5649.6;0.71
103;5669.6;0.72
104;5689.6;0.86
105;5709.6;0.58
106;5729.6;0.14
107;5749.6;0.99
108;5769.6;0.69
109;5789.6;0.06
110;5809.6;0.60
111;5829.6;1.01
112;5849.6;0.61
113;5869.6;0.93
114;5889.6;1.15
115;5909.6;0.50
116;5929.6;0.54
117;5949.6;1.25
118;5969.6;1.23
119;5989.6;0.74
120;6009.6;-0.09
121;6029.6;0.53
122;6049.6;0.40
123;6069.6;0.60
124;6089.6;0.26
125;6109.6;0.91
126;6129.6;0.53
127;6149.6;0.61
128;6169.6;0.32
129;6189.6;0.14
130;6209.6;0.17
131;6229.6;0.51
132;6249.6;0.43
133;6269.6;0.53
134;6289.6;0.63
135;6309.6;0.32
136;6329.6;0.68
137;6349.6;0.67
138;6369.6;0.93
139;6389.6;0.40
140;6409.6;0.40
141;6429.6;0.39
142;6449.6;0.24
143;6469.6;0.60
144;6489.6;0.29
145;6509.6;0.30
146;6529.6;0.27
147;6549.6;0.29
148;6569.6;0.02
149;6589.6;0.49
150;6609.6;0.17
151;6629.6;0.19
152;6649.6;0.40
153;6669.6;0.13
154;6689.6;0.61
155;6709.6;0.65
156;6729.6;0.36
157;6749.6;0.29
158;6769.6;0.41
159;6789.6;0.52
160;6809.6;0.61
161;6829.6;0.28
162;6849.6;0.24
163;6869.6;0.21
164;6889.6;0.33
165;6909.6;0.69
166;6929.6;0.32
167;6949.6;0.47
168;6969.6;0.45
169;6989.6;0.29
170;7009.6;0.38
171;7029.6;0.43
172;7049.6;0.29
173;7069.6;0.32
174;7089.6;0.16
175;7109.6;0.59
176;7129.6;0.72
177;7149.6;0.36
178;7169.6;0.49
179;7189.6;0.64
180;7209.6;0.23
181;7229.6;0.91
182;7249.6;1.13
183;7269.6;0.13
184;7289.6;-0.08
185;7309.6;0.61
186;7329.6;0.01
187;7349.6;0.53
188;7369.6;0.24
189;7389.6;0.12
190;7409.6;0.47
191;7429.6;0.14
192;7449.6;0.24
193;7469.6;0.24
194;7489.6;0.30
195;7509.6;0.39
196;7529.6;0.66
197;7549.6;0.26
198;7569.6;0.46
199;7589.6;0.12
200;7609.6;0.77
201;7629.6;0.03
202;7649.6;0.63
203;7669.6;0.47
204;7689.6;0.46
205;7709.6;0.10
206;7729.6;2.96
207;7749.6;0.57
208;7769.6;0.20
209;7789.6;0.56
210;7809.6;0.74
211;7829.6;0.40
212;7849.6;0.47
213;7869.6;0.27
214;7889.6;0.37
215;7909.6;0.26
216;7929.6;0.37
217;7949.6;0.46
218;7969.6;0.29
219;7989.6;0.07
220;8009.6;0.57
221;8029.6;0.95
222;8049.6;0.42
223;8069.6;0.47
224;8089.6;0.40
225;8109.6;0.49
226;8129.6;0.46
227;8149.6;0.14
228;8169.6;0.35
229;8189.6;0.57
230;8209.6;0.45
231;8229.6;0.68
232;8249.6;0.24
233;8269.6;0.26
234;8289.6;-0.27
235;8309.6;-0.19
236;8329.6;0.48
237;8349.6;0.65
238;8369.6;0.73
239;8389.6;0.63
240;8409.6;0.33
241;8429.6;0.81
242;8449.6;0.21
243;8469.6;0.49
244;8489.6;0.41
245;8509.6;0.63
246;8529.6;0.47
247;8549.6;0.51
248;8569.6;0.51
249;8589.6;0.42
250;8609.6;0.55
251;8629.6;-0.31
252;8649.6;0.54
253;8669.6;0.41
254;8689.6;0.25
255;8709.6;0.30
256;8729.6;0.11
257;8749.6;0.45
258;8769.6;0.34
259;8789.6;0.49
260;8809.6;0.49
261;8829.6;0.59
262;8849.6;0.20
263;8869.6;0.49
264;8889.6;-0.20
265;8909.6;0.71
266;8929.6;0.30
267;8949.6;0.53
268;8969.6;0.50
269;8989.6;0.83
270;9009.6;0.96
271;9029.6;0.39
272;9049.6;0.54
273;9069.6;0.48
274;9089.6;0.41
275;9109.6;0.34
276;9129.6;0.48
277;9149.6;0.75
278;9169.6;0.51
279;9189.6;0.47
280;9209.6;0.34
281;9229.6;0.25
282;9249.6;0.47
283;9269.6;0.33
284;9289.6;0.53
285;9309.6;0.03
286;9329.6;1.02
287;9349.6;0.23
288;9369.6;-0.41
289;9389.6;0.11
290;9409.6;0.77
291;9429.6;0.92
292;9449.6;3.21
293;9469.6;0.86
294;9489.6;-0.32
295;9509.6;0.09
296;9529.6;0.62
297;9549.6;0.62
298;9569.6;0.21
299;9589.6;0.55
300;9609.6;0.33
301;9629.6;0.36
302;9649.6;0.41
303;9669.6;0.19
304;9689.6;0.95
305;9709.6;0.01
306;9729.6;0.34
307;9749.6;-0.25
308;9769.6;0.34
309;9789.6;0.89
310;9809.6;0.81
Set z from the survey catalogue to 1.07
